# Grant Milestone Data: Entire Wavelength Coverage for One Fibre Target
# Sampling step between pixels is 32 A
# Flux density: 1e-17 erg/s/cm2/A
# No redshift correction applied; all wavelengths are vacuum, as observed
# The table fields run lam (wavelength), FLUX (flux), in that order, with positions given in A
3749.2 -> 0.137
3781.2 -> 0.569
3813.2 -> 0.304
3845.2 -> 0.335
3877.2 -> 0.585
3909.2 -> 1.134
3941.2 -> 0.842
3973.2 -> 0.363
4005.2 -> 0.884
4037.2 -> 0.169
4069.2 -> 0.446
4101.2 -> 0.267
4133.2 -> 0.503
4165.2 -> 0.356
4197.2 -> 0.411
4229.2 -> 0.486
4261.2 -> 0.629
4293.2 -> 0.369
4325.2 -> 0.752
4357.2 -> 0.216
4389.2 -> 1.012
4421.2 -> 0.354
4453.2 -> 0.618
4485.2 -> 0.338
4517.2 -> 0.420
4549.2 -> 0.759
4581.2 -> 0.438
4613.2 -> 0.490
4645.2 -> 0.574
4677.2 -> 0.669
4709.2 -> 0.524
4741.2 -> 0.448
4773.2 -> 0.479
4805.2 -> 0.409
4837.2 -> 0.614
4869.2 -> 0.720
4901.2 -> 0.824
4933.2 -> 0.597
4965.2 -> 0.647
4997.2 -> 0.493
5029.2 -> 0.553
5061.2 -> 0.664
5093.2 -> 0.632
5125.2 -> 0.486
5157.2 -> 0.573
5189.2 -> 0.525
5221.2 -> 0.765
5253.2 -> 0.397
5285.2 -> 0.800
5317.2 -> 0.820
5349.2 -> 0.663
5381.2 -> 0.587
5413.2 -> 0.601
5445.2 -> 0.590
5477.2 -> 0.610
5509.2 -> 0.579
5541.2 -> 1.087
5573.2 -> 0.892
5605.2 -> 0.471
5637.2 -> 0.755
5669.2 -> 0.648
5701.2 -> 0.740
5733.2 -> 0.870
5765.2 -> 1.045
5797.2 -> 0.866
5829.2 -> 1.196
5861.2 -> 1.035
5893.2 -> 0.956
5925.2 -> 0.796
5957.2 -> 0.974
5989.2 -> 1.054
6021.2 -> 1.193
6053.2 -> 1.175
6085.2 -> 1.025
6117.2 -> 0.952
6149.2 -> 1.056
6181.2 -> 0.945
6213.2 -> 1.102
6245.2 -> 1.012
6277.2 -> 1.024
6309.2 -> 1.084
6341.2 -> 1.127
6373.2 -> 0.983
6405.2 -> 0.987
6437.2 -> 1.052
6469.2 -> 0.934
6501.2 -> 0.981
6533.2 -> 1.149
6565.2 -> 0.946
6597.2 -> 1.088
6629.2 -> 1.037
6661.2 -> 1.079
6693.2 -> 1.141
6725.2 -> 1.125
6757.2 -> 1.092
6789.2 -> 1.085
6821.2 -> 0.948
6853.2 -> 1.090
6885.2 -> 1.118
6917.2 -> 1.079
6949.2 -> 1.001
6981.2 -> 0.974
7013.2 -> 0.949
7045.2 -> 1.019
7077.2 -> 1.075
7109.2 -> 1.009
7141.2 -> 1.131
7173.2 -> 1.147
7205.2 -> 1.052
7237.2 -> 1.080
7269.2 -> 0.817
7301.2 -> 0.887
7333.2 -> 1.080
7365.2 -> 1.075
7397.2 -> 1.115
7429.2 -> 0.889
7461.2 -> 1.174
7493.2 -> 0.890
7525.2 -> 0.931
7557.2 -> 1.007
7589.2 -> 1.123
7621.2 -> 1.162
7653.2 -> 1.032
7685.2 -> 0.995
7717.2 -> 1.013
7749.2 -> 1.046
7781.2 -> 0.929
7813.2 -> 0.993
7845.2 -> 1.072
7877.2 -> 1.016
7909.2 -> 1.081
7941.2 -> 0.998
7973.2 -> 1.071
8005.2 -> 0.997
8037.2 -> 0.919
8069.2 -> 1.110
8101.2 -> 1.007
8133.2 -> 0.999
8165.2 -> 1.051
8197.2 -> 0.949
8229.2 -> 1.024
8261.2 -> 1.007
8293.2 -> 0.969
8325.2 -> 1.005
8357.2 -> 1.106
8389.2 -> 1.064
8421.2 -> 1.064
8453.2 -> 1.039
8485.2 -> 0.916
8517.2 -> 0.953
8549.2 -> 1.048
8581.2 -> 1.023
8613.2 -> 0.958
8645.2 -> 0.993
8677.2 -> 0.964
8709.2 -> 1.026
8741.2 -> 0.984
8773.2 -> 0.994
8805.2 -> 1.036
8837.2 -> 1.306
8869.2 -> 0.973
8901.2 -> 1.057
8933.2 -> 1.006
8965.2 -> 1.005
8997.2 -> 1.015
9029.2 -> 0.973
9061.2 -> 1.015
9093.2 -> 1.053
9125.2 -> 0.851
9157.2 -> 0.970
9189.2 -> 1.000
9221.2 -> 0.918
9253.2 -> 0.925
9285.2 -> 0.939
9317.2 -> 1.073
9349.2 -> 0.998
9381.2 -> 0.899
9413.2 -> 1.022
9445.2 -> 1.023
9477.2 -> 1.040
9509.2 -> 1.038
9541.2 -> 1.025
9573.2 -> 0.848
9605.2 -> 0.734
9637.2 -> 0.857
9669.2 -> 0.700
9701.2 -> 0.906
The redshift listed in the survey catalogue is 0.49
